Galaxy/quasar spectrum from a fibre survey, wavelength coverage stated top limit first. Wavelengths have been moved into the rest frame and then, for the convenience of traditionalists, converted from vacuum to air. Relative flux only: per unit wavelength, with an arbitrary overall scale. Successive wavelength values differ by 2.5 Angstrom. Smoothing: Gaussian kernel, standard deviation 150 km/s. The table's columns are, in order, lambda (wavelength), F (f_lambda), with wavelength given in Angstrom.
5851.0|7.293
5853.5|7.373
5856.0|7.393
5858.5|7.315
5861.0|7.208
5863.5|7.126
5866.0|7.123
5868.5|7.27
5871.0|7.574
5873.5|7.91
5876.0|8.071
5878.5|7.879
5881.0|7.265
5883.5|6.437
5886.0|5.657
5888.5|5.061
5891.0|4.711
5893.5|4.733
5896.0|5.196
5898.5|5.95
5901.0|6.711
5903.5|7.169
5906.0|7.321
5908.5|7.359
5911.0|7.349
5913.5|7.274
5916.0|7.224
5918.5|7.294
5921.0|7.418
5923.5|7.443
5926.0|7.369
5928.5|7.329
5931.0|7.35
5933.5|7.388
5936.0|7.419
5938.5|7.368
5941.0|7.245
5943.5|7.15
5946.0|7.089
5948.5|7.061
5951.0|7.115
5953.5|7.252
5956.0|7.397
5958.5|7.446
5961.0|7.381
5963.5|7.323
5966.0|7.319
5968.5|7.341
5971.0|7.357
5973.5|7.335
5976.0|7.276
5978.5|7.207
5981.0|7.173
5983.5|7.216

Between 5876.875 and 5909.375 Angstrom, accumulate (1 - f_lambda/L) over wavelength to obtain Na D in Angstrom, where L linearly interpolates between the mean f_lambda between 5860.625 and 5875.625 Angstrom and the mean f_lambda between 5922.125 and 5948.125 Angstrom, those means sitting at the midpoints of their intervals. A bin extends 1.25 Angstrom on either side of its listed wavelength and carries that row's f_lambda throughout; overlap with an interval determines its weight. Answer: 4.9 Angstrom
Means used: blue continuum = 7.42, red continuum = 7.31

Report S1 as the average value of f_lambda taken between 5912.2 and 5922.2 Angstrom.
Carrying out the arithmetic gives 7.3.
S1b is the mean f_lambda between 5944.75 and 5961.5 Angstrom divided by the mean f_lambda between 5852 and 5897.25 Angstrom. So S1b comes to 1.07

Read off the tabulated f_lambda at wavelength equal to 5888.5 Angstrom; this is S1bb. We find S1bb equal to 5.061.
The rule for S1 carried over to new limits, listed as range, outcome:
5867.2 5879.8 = 7.74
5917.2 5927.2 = 7.38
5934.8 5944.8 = 7.29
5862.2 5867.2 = 7.13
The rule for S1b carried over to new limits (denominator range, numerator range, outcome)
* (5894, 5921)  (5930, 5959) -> 1.06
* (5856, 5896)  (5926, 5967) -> 1.08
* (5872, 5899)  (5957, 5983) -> 1.16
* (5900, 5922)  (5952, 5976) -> 1.01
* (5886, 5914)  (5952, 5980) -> 1.18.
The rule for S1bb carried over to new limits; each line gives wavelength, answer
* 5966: 7.319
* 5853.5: 7.373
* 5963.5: 7.323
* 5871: 7.574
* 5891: 4.711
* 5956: 7.397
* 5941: 7.245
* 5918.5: 7.294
